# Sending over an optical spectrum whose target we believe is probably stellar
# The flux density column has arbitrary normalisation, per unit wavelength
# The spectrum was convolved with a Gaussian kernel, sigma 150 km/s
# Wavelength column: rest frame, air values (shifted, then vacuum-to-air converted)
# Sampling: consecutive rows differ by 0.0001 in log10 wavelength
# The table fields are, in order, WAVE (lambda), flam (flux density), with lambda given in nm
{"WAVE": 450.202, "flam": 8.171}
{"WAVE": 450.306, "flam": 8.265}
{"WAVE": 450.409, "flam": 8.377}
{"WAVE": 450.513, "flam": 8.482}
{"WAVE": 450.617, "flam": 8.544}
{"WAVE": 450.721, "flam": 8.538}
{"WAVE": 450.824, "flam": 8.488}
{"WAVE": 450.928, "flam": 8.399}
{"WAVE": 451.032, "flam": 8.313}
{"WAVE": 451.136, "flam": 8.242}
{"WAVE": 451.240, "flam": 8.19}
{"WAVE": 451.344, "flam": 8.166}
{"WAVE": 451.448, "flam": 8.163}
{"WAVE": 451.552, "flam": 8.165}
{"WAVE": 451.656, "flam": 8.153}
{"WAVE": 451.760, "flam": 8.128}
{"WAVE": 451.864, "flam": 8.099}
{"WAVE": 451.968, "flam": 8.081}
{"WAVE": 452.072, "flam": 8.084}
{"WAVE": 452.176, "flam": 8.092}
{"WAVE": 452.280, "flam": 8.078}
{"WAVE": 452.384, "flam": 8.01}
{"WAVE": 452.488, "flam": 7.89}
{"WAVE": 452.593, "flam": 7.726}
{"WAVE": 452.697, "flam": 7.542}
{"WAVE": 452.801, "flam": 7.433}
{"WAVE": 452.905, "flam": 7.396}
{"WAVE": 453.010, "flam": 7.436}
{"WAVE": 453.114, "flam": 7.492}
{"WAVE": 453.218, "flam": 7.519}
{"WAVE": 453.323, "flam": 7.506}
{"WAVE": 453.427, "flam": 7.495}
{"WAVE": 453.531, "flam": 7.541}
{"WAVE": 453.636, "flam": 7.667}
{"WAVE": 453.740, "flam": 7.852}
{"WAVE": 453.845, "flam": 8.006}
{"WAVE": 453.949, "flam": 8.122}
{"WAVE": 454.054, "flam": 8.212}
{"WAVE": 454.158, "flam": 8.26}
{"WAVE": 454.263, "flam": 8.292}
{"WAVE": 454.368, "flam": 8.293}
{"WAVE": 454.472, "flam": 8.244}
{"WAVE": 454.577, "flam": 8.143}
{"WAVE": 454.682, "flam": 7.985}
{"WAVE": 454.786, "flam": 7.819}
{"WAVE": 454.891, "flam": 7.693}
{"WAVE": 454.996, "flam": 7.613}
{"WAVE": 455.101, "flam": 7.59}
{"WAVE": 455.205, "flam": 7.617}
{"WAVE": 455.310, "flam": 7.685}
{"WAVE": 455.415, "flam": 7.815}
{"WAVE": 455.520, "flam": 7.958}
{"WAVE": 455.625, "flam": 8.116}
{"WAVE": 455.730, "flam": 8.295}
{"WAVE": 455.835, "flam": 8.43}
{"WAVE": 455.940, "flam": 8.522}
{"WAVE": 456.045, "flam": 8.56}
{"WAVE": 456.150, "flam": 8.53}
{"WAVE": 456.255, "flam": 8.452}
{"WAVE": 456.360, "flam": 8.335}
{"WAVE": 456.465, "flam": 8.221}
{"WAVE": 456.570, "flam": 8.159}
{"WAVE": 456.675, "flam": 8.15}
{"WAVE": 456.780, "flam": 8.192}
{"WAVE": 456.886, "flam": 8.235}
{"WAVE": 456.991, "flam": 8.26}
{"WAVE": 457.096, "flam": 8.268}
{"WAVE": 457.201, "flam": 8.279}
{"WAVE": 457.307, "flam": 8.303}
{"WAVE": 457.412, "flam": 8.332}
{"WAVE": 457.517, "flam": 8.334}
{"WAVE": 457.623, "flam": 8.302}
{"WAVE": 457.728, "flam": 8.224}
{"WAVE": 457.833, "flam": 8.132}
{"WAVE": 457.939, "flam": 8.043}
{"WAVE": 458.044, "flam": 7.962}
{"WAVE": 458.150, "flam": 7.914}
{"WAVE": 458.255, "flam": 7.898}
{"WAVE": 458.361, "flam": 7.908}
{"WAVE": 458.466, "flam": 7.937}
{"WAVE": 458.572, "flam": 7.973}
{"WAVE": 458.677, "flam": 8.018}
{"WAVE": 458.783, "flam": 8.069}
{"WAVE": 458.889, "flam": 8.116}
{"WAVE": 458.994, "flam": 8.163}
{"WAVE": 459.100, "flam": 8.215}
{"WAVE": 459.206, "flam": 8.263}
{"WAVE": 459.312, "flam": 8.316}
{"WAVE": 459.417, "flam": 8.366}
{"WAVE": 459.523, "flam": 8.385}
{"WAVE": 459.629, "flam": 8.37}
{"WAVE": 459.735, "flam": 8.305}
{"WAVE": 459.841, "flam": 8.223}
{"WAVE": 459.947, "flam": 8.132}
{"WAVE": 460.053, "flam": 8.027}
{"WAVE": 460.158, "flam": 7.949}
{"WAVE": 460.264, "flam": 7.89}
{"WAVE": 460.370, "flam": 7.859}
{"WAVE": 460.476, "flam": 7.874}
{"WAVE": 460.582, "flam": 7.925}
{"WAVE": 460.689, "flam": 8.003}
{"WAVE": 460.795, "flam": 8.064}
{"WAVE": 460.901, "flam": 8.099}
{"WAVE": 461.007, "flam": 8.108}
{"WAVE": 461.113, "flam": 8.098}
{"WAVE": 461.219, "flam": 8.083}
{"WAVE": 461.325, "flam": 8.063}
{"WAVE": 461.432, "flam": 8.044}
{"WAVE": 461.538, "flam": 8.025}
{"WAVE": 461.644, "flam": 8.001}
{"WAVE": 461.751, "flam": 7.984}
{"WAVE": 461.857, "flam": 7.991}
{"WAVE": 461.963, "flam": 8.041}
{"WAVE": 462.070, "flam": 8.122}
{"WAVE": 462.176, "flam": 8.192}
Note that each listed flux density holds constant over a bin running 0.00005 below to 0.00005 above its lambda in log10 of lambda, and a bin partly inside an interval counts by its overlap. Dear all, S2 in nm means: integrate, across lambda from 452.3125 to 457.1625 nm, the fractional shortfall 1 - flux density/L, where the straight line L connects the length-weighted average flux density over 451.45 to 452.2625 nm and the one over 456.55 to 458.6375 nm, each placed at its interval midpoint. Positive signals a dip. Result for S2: 0.095 nm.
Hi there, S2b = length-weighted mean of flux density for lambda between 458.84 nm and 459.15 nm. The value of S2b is 8.17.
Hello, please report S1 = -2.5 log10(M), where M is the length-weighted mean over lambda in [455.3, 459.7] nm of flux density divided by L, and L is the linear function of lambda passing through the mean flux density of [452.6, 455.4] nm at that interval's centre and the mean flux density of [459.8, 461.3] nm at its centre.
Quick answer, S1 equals -0.04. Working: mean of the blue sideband 7.79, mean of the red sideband 8.03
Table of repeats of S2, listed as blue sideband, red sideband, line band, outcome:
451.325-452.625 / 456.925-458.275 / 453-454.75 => 0.05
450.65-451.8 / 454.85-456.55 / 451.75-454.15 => 0.12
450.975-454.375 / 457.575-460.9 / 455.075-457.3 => -0.05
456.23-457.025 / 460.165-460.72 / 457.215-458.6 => 0.00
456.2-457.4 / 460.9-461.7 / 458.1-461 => 0.02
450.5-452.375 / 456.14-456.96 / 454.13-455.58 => 0.06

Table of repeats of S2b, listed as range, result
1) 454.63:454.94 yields 7.84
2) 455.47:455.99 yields 8.26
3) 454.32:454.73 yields 8.17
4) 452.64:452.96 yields 7.46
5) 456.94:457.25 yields 8.28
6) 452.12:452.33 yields 8.09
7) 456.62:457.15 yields 8.22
